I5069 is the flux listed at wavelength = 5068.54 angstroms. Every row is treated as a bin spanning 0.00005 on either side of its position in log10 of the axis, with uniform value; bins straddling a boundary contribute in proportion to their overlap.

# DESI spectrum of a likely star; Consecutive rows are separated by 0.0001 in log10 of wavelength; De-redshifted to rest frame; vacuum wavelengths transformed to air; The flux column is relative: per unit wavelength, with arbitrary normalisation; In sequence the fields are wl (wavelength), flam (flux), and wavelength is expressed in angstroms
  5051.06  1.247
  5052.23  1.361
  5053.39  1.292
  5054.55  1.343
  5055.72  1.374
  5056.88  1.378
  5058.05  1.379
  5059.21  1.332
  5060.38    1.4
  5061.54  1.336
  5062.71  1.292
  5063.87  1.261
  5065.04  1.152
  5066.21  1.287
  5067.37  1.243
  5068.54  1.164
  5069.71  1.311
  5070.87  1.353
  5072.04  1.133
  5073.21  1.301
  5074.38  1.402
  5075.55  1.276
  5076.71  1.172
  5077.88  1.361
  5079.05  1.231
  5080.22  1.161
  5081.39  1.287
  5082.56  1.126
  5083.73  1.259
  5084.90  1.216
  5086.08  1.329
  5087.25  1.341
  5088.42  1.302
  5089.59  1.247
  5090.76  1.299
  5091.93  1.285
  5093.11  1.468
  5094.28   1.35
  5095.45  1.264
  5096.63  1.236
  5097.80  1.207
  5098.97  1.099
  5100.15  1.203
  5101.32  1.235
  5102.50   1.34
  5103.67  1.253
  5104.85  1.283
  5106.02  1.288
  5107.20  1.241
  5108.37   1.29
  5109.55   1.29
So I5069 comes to 1.164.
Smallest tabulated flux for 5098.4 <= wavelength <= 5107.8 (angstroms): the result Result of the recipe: 1.099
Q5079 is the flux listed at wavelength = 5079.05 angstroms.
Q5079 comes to 1.231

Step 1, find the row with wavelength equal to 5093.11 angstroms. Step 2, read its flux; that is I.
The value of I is 1.468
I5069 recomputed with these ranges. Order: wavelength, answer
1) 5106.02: 1.288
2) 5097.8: 1.207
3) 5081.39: 1.287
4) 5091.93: 1.285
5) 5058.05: 1.379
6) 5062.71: 1.292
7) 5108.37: 1.29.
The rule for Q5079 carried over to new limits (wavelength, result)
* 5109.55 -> 1.29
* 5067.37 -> 1.243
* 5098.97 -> 1.099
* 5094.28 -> 1.35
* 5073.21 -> 1.301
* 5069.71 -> 1.311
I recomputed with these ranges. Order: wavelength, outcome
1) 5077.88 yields 1.361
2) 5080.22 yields 1.161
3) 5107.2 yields 1.241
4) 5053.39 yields 1.292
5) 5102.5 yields 1.34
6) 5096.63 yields 1.236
